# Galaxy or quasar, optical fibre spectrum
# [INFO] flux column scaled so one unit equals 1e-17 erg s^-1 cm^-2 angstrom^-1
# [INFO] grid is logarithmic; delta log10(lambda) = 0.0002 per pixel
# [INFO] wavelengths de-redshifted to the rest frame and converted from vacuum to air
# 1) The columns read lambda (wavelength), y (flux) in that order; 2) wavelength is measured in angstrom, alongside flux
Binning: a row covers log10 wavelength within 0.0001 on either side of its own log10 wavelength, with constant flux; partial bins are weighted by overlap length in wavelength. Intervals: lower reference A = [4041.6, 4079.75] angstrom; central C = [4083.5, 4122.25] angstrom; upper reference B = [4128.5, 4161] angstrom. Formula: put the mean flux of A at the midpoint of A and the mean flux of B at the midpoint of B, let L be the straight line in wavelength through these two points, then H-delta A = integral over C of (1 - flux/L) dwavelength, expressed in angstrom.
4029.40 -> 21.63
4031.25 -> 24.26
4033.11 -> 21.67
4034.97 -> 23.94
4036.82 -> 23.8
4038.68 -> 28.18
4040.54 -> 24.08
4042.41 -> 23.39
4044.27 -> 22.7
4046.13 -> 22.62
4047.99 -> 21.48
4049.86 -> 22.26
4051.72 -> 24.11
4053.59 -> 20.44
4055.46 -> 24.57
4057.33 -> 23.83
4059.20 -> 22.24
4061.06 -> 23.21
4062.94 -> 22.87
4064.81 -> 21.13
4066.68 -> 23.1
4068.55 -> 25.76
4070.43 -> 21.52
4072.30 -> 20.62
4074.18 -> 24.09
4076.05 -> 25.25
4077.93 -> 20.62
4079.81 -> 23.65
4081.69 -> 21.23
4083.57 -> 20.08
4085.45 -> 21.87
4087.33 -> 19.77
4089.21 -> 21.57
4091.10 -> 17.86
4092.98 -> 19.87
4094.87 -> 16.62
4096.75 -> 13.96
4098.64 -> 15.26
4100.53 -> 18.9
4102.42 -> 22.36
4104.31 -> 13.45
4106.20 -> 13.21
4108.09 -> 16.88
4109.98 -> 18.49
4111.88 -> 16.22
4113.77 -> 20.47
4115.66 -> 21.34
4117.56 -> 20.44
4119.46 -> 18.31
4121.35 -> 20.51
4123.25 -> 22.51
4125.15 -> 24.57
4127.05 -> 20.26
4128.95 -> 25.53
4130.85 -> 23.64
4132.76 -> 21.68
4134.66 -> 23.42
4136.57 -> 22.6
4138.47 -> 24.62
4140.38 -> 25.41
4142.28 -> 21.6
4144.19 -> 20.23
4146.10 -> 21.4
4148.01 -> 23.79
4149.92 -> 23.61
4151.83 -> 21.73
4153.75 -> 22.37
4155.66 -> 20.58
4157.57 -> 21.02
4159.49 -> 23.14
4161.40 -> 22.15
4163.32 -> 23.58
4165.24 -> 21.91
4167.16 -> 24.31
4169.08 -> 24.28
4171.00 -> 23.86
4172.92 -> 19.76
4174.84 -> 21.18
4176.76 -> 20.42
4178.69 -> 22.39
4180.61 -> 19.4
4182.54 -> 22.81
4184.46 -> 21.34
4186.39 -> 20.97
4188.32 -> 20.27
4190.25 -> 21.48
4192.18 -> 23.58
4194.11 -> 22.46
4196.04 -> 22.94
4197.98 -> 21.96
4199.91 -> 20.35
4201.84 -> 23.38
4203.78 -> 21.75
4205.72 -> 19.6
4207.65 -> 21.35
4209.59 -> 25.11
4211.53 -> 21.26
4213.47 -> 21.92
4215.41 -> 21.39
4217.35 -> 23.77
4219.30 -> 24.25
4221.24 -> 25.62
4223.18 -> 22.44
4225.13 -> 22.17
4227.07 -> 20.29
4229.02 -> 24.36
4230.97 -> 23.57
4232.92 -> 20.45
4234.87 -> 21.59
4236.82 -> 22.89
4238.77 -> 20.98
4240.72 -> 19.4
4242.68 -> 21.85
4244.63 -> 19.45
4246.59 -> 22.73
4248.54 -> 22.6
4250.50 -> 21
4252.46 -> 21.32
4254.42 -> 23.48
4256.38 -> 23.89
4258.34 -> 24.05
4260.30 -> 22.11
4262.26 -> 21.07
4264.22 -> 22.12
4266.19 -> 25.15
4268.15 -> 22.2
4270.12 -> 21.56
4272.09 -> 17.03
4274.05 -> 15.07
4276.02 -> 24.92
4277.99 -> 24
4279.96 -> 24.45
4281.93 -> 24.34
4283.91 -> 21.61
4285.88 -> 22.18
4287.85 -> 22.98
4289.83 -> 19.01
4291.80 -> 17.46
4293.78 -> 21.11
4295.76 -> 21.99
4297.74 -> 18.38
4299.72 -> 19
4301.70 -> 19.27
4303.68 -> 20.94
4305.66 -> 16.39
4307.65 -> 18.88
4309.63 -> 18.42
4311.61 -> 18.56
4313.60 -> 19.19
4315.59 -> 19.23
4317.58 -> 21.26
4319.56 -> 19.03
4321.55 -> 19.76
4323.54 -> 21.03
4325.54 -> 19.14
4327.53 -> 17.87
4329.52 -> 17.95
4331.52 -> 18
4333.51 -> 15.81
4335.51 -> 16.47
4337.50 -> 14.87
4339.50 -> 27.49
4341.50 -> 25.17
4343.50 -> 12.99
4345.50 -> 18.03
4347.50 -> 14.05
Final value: 7.38 angstrom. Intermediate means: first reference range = 22.8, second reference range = 22.7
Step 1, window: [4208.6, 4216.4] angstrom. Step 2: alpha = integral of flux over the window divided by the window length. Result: 22.4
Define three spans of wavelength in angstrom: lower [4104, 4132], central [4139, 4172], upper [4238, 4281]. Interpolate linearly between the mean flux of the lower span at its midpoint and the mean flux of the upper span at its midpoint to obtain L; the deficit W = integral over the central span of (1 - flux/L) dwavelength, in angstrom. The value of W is -3.7 angstrom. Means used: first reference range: 19.9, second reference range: 21.8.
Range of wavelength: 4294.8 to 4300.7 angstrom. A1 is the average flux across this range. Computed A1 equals 19.8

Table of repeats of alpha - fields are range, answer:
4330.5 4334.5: 16.9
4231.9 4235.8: 21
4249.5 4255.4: 21.9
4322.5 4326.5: 20.1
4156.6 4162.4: 22.1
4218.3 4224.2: 24.1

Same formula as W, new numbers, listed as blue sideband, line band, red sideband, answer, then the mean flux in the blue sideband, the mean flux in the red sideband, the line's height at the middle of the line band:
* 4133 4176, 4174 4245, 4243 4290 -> 1.22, 22.5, 22.1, 22.3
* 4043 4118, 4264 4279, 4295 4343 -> -1.49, 20.7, 19.3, 19.5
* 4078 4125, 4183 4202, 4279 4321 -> -2.19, 19.1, 20.2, 19.6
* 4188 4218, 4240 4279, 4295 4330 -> -2.21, 22.1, 19.2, 20.6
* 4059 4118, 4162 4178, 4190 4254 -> -0.81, 20.1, 22.1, 21.3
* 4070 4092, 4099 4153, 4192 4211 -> 2.10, 21.5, 22.2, 21.8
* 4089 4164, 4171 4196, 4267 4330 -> -1.26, 20.6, 20.2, 20.5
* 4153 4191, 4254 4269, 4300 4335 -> -2.25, 21.9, 18.8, 20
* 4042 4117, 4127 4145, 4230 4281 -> -1.69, 20.7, 21.9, 21.1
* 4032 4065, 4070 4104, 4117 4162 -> 4.01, 23.2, 22.3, 22.8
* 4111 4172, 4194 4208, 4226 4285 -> 0.26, 22.2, 22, 22.1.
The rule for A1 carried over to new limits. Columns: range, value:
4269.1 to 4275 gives 17.9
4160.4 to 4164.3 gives 22.9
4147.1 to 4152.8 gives 23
